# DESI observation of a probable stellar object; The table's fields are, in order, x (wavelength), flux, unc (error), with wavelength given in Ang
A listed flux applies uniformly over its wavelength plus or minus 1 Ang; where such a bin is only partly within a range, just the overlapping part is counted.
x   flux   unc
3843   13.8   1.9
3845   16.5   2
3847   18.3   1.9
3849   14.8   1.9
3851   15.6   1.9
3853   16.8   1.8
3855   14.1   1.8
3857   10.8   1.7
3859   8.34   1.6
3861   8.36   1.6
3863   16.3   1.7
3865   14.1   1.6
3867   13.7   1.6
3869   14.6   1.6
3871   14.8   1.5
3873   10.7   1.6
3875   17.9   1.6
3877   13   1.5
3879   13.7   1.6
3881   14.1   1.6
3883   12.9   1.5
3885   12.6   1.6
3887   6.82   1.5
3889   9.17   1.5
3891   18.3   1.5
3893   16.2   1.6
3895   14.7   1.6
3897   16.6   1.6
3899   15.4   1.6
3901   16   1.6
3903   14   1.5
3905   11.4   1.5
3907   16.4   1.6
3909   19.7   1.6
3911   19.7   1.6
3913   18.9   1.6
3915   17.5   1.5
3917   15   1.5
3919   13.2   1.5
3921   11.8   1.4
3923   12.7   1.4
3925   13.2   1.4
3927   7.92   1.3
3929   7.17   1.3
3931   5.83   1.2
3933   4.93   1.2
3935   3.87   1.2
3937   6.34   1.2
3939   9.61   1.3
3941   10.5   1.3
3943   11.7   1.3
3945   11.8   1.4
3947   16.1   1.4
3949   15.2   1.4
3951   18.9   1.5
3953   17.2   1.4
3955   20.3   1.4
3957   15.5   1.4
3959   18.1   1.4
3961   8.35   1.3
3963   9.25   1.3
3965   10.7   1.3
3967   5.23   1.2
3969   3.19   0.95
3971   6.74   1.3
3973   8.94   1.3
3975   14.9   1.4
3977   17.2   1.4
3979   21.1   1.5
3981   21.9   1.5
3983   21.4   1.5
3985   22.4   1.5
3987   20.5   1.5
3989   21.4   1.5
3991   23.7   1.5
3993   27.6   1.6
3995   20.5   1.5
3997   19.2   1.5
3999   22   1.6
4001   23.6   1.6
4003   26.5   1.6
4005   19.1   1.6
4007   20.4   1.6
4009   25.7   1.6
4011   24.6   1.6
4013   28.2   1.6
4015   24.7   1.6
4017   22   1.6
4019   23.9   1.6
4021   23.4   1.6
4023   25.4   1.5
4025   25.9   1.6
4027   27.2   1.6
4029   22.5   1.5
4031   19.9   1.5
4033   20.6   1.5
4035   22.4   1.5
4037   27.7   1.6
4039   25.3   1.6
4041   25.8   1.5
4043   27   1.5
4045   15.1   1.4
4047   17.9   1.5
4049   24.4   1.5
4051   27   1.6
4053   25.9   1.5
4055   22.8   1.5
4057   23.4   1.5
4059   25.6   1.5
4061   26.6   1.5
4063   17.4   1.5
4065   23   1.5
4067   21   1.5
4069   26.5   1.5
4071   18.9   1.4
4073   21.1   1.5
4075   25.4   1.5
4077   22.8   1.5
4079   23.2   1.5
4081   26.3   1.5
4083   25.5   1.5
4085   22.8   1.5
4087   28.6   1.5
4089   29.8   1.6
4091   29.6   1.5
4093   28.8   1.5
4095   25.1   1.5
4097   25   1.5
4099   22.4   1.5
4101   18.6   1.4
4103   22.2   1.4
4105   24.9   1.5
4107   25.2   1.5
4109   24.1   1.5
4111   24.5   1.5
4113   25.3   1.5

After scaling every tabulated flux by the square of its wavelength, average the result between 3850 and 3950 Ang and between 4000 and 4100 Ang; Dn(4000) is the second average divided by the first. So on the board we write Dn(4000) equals 2.00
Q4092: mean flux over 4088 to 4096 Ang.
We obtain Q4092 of 28.3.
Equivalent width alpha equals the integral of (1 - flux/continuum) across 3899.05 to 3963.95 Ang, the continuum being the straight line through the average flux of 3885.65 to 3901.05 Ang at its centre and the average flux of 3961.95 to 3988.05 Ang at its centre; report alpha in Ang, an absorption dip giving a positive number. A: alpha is 4.4 Ang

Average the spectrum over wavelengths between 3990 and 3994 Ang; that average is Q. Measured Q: 25.6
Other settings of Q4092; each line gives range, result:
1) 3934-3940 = 6.61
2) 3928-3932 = 6.5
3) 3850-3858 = 14.3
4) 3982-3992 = 21.9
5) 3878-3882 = 13.9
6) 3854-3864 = 11.6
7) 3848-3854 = 15.7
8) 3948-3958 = 17.4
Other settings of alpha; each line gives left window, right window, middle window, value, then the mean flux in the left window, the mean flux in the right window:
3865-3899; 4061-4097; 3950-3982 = 8.3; 13.8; 24.5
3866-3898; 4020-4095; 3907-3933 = 4.1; 13.7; 24.1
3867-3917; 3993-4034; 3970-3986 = 3.2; 14.8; 23.4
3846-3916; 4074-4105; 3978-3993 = -1.8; 14.5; 25.1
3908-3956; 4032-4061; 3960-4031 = -1.6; 12.9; 23.7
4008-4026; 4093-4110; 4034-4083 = 1.7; 24.9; 23.8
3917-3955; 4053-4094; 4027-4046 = -2.0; 11.3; 24.5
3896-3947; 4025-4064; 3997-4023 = -4.1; 12.5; 23.5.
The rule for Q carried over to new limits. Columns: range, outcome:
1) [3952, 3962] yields 15.9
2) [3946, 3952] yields 16.7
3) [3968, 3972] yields 4.96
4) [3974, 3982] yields 18.8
